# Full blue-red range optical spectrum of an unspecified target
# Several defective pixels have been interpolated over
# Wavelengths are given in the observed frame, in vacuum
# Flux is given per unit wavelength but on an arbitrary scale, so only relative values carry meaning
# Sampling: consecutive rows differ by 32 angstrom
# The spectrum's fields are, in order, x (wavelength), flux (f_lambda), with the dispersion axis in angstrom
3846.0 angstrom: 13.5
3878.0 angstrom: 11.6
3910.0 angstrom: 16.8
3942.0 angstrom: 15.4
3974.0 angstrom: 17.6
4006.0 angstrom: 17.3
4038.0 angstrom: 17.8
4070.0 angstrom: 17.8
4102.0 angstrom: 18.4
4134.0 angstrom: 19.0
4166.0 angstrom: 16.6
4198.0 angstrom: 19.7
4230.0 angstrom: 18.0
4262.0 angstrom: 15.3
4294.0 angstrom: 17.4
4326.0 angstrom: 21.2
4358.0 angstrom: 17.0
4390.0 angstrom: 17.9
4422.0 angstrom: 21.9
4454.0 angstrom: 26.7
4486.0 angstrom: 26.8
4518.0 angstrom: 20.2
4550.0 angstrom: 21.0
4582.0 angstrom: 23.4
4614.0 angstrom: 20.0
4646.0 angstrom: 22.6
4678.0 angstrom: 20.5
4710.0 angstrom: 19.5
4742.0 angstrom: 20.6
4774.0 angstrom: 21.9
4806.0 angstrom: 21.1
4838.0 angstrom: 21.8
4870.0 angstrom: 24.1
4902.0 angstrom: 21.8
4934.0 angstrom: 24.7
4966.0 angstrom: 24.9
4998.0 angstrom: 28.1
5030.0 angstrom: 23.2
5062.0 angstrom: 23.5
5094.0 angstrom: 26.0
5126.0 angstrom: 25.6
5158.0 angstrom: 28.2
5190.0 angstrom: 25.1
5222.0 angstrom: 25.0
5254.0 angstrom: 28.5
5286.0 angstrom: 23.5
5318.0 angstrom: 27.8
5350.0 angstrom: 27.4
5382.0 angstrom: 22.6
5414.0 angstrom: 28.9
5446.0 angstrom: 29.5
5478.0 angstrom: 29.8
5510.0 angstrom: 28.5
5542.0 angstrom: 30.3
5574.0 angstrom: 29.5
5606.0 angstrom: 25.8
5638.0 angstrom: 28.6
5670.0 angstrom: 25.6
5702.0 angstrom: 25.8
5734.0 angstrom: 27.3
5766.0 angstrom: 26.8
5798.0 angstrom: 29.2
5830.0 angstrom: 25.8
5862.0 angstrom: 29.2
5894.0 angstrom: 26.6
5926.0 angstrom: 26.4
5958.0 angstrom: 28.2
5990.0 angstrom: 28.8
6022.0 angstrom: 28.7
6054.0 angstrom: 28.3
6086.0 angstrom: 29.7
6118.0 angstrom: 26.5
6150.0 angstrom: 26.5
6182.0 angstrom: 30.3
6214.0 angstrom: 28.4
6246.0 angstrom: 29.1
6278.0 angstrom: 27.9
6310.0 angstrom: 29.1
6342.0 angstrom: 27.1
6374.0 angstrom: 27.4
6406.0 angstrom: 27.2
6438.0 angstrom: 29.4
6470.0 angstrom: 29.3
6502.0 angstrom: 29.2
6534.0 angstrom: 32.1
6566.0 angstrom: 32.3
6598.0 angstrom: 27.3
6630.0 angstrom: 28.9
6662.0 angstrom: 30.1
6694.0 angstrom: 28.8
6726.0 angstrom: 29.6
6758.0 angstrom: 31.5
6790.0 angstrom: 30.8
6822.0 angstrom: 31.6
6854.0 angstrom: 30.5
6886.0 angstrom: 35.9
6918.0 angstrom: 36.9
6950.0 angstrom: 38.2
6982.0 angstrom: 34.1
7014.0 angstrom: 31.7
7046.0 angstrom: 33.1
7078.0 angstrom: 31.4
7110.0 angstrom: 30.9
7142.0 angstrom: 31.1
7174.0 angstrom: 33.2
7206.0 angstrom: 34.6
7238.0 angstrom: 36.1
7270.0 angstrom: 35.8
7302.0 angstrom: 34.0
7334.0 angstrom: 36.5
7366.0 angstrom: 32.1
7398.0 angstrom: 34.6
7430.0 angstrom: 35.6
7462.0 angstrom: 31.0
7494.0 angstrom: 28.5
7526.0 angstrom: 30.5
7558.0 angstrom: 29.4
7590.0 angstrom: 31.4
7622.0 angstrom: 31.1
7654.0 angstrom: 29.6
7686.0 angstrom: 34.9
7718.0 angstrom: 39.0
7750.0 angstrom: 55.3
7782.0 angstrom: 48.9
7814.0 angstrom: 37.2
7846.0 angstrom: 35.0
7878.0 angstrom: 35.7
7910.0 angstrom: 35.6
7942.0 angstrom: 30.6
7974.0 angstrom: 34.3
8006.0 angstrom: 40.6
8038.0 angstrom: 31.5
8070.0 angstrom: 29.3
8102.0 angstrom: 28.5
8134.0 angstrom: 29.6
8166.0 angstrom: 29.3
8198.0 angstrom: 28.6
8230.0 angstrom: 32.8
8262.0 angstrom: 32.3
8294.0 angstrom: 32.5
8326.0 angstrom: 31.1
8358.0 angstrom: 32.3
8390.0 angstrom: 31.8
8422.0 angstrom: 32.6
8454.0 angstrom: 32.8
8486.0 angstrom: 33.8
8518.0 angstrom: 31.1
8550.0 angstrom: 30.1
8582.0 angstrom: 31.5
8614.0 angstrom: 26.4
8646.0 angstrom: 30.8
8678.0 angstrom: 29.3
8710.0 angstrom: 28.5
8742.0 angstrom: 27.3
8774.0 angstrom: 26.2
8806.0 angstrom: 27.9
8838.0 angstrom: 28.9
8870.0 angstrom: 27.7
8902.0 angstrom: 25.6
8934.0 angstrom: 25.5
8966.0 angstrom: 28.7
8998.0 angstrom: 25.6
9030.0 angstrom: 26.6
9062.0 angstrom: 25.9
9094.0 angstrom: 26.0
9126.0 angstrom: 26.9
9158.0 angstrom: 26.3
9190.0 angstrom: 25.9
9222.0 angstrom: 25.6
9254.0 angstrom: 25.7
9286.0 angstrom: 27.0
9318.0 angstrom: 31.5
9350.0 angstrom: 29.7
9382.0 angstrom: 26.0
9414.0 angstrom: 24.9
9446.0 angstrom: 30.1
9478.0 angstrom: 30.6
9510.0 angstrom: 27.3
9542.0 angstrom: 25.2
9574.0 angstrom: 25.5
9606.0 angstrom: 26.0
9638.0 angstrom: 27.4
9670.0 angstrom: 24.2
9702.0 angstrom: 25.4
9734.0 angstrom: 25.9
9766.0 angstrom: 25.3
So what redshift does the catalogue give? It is 0.60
